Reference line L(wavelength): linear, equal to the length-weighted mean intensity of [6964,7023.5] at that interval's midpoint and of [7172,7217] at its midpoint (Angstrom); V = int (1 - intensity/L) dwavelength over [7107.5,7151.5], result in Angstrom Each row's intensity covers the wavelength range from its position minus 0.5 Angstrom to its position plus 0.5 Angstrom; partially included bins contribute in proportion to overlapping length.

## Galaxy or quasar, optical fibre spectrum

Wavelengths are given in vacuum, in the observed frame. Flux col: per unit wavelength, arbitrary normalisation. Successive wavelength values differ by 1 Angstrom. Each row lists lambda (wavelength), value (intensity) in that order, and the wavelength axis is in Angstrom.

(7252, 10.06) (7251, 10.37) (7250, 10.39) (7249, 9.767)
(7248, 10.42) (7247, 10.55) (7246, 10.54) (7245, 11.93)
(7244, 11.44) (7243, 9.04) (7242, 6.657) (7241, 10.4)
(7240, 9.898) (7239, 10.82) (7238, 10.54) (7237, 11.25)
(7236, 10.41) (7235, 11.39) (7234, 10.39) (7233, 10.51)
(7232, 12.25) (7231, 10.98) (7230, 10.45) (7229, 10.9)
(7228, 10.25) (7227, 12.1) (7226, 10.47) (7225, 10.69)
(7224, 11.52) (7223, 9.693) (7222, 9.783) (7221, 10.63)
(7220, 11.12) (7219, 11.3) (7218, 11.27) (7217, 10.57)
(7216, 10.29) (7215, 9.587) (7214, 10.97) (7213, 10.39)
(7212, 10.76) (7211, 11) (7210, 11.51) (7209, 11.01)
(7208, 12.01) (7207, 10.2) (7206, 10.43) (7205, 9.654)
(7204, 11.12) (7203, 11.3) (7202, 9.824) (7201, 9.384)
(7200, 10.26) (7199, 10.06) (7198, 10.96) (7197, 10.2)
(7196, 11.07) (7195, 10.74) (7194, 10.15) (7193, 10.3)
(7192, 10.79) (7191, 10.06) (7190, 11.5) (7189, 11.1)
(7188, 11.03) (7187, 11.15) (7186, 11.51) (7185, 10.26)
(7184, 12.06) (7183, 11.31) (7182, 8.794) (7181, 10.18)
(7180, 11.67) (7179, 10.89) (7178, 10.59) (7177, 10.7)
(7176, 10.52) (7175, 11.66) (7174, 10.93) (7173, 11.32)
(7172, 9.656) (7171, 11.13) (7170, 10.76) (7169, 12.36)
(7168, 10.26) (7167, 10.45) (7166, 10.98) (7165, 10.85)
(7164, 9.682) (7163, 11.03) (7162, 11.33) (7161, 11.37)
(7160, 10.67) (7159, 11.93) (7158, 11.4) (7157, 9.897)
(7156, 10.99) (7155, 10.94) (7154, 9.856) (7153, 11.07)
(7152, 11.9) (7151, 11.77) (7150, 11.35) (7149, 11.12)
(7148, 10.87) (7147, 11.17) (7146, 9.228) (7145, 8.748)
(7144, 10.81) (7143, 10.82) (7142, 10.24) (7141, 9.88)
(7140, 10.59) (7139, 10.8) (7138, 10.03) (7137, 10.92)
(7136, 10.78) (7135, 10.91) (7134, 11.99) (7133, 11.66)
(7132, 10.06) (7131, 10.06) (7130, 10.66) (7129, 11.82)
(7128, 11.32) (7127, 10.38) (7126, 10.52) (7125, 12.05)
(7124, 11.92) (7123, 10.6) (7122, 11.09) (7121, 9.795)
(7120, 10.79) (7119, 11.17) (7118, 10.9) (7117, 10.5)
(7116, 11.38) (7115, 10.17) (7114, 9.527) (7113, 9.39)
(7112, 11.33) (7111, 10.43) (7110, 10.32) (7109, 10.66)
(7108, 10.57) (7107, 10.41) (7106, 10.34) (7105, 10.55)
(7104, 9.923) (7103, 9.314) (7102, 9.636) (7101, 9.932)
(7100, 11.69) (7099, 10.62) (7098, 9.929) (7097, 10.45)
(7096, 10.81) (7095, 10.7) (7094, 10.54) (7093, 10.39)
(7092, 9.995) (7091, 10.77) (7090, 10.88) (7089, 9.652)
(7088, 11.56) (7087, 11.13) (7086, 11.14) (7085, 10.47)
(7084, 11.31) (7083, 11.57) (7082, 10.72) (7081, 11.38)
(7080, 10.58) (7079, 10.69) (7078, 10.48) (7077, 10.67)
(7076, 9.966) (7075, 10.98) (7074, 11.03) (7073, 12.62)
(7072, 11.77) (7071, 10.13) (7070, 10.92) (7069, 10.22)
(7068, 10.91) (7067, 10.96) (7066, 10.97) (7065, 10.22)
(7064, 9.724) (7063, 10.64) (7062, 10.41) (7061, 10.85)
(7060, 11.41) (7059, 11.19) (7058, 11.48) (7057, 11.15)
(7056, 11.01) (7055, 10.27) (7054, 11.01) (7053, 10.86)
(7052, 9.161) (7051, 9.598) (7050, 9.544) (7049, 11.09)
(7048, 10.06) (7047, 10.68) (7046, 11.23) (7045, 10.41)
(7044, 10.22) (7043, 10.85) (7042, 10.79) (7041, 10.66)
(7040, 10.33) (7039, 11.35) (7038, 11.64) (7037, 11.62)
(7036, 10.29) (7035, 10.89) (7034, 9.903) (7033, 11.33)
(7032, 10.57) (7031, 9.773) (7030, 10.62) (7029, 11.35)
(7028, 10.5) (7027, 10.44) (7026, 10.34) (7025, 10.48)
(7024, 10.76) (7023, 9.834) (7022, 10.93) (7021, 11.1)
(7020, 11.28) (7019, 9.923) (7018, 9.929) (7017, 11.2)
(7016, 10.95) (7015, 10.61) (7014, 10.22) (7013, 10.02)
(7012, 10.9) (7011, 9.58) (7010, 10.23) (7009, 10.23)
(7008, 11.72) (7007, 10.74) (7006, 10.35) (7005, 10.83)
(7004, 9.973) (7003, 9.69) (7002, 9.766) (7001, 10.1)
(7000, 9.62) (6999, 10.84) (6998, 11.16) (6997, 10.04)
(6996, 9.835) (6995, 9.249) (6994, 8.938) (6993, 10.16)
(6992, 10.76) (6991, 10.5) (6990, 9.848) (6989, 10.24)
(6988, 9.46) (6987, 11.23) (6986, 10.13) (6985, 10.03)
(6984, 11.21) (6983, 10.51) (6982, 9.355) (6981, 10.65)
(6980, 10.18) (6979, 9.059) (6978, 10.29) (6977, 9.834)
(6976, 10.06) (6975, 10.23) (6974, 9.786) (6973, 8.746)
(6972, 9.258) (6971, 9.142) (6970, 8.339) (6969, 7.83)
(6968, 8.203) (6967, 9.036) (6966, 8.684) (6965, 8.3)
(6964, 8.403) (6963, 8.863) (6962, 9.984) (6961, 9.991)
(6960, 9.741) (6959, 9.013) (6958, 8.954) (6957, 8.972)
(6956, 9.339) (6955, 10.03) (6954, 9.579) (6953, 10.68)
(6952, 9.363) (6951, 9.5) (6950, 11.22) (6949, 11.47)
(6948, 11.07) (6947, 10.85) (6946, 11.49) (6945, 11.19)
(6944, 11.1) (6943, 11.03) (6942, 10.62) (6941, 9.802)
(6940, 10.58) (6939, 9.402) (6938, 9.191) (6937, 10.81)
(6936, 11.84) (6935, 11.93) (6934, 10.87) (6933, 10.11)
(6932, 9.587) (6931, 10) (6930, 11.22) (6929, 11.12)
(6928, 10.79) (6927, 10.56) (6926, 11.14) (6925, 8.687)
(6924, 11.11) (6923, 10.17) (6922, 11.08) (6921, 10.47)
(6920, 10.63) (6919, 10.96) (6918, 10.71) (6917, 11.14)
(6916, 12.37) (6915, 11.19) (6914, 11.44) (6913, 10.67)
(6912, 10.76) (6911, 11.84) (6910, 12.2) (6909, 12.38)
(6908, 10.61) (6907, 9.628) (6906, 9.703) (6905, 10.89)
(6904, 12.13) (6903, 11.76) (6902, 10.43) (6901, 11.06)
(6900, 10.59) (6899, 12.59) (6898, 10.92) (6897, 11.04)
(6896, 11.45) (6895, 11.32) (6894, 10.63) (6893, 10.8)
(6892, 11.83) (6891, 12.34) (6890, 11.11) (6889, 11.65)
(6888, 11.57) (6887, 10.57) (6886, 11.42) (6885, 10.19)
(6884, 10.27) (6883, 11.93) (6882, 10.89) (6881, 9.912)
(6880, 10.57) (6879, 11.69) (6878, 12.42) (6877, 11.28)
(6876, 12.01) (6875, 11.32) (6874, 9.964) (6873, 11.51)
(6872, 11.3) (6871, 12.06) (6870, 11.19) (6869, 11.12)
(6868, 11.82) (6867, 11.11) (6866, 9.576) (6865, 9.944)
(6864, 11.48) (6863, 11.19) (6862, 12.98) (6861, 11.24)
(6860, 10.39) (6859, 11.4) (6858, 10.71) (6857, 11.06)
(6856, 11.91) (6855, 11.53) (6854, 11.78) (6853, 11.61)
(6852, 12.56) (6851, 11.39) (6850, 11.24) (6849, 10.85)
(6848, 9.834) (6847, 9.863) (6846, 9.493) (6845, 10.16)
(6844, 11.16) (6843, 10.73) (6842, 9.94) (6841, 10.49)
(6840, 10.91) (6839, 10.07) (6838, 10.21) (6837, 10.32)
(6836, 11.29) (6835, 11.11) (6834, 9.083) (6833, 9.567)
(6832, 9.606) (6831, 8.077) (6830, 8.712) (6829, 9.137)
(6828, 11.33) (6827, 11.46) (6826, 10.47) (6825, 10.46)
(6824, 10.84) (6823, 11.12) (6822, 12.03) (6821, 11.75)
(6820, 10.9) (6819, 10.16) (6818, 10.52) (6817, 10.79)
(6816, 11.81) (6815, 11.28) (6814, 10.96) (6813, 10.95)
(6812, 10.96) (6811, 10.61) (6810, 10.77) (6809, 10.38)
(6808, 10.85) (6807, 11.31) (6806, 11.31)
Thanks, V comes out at -1.0 Angstrom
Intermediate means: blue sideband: 10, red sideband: 10.7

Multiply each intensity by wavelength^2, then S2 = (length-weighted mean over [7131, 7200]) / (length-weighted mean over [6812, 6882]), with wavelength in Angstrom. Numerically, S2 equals 1.1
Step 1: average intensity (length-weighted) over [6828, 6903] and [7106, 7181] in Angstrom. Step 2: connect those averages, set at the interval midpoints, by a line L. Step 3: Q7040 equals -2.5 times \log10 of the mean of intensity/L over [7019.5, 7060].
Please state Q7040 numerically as 0.02 mag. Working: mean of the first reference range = 10.9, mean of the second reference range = 10.8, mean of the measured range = 10.7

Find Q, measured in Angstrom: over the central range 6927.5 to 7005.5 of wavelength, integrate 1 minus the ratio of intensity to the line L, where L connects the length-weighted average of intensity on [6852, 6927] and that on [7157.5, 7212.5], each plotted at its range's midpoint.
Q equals 7.4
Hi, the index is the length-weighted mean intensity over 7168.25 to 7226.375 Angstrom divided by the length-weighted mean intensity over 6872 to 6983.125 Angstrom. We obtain 1.0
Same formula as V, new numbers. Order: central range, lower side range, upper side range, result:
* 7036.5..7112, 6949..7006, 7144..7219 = -3.31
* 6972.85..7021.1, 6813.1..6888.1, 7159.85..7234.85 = 2.60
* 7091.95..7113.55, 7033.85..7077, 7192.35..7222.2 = 0.65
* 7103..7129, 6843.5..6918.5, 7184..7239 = 0.52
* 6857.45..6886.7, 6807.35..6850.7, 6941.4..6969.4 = -2.41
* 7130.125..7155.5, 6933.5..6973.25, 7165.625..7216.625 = -0.37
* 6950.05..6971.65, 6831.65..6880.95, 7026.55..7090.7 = 3.30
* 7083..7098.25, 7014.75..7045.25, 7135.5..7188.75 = 0.06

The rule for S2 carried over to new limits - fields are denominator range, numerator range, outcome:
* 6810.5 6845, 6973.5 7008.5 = 1.01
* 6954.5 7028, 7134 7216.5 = 1.14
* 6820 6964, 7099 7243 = 1.07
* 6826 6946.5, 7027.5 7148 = 1.04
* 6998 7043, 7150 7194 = 1.08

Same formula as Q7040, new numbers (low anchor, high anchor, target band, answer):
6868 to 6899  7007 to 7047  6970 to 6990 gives 0.10 mag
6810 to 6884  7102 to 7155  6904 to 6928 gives -0.01 mag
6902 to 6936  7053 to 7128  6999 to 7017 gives 0.05 mag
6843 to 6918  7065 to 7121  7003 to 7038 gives 0.02 mag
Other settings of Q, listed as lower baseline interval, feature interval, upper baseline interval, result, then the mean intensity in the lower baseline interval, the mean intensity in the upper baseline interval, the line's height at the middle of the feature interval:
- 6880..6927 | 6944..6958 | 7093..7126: 0.7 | 11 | 10.5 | 10.9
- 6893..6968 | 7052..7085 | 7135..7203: -0.6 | 10.5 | 10.7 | 10.6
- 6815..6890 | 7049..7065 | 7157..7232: 0.4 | 10.9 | 10.8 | 10.8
